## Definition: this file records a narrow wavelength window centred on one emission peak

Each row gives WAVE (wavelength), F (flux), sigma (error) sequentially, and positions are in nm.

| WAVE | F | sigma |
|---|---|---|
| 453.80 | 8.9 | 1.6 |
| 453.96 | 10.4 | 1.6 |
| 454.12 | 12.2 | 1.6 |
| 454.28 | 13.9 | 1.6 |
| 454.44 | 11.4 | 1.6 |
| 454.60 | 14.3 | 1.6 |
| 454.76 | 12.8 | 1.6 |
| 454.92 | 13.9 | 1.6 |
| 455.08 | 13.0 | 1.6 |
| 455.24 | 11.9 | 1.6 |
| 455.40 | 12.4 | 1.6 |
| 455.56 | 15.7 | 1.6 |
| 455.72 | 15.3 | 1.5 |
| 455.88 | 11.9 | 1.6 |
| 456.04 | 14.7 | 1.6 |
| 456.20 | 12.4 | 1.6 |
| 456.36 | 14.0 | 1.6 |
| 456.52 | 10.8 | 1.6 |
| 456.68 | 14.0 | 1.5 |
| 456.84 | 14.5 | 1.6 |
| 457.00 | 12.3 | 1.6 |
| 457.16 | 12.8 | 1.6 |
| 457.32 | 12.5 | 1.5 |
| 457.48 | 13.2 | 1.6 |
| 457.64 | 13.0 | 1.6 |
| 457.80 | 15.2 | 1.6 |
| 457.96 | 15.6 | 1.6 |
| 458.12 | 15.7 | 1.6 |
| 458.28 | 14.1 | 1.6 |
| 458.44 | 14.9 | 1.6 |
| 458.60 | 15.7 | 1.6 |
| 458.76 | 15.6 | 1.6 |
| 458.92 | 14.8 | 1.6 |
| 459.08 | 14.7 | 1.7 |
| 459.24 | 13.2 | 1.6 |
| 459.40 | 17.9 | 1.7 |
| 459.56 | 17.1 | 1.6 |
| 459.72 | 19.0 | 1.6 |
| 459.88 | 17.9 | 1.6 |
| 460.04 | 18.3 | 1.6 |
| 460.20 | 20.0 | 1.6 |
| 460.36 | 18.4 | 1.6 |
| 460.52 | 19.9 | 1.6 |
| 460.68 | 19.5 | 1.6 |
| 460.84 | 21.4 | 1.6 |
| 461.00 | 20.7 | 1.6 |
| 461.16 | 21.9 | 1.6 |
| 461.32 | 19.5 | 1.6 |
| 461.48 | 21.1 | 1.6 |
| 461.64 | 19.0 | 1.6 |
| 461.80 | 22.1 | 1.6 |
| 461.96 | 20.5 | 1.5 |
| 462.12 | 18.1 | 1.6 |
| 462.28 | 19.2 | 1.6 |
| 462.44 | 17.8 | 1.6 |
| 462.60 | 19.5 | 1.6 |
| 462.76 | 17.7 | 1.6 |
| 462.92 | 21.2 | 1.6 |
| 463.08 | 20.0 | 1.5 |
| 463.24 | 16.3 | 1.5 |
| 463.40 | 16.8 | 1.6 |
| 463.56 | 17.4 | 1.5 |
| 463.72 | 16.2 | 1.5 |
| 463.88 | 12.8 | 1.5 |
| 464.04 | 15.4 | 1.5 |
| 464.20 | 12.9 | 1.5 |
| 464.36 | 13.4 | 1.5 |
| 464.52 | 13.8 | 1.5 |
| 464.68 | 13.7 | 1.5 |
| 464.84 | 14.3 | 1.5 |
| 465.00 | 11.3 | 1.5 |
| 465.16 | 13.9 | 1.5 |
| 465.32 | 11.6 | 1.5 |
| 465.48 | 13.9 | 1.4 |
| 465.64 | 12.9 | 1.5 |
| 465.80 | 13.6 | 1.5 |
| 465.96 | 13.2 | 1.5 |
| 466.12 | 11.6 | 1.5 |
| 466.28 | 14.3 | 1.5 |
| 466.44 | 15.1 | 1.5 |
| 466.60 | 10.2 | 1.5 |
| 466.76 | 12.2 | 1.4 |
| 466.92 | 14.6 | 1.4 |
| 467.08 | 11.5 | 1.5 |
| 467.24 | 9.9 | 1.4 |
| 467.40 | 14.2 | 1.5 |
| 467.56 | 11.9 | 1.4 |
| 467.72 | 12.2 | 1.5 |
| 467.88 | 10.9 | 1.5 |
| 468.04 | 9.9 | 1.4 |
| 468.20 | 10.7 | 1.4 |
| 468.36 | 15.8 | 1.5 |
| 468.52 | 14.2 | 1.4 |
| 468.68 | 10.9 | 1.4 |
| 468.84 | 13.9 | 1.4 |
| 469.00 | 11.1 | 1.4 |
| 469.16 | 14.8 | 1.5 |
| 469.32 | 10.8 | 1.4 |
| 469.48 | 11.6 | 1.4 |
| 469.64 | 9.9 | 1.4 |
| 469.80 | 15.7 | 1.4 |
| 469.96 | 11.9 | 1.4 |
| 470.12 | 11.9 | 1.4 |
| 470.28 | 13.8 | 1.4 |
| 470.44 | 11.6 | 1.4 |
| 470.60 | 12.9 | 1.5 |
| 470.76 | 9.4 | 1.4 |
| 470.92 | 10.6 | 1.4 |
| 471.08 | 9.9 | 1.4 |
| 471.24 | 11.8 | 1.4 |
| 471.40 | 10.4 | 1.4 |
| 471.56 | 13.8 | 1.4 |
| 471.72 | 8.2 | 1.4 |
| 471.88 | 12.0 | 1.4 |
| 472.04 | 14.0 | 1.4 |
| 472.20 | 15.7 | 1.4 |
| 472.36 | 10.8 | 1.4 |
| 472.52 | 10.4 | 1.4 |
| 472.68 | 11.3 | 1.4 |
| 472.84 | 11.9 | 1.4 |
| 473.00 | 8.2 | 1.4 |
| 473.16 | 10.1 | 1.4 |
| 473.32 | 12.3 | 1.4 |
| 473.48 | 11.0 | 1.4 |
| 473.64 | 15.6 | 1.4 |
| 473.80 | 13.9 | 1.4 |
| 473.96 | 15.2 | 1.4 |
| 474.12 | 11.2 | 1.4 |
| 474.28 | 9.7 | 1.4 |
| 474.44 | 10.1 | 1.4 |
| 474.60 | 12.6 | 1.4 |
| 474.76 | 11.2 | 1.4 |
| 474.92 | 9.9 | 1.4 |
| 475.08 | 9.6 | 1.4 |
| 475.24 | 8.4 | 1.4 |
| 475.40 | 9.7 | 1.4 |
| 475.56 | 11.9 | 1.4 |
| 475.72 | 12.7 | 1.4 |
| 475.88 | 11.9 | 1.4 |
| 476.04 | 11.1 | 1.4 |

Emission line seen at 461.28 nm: Mg II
